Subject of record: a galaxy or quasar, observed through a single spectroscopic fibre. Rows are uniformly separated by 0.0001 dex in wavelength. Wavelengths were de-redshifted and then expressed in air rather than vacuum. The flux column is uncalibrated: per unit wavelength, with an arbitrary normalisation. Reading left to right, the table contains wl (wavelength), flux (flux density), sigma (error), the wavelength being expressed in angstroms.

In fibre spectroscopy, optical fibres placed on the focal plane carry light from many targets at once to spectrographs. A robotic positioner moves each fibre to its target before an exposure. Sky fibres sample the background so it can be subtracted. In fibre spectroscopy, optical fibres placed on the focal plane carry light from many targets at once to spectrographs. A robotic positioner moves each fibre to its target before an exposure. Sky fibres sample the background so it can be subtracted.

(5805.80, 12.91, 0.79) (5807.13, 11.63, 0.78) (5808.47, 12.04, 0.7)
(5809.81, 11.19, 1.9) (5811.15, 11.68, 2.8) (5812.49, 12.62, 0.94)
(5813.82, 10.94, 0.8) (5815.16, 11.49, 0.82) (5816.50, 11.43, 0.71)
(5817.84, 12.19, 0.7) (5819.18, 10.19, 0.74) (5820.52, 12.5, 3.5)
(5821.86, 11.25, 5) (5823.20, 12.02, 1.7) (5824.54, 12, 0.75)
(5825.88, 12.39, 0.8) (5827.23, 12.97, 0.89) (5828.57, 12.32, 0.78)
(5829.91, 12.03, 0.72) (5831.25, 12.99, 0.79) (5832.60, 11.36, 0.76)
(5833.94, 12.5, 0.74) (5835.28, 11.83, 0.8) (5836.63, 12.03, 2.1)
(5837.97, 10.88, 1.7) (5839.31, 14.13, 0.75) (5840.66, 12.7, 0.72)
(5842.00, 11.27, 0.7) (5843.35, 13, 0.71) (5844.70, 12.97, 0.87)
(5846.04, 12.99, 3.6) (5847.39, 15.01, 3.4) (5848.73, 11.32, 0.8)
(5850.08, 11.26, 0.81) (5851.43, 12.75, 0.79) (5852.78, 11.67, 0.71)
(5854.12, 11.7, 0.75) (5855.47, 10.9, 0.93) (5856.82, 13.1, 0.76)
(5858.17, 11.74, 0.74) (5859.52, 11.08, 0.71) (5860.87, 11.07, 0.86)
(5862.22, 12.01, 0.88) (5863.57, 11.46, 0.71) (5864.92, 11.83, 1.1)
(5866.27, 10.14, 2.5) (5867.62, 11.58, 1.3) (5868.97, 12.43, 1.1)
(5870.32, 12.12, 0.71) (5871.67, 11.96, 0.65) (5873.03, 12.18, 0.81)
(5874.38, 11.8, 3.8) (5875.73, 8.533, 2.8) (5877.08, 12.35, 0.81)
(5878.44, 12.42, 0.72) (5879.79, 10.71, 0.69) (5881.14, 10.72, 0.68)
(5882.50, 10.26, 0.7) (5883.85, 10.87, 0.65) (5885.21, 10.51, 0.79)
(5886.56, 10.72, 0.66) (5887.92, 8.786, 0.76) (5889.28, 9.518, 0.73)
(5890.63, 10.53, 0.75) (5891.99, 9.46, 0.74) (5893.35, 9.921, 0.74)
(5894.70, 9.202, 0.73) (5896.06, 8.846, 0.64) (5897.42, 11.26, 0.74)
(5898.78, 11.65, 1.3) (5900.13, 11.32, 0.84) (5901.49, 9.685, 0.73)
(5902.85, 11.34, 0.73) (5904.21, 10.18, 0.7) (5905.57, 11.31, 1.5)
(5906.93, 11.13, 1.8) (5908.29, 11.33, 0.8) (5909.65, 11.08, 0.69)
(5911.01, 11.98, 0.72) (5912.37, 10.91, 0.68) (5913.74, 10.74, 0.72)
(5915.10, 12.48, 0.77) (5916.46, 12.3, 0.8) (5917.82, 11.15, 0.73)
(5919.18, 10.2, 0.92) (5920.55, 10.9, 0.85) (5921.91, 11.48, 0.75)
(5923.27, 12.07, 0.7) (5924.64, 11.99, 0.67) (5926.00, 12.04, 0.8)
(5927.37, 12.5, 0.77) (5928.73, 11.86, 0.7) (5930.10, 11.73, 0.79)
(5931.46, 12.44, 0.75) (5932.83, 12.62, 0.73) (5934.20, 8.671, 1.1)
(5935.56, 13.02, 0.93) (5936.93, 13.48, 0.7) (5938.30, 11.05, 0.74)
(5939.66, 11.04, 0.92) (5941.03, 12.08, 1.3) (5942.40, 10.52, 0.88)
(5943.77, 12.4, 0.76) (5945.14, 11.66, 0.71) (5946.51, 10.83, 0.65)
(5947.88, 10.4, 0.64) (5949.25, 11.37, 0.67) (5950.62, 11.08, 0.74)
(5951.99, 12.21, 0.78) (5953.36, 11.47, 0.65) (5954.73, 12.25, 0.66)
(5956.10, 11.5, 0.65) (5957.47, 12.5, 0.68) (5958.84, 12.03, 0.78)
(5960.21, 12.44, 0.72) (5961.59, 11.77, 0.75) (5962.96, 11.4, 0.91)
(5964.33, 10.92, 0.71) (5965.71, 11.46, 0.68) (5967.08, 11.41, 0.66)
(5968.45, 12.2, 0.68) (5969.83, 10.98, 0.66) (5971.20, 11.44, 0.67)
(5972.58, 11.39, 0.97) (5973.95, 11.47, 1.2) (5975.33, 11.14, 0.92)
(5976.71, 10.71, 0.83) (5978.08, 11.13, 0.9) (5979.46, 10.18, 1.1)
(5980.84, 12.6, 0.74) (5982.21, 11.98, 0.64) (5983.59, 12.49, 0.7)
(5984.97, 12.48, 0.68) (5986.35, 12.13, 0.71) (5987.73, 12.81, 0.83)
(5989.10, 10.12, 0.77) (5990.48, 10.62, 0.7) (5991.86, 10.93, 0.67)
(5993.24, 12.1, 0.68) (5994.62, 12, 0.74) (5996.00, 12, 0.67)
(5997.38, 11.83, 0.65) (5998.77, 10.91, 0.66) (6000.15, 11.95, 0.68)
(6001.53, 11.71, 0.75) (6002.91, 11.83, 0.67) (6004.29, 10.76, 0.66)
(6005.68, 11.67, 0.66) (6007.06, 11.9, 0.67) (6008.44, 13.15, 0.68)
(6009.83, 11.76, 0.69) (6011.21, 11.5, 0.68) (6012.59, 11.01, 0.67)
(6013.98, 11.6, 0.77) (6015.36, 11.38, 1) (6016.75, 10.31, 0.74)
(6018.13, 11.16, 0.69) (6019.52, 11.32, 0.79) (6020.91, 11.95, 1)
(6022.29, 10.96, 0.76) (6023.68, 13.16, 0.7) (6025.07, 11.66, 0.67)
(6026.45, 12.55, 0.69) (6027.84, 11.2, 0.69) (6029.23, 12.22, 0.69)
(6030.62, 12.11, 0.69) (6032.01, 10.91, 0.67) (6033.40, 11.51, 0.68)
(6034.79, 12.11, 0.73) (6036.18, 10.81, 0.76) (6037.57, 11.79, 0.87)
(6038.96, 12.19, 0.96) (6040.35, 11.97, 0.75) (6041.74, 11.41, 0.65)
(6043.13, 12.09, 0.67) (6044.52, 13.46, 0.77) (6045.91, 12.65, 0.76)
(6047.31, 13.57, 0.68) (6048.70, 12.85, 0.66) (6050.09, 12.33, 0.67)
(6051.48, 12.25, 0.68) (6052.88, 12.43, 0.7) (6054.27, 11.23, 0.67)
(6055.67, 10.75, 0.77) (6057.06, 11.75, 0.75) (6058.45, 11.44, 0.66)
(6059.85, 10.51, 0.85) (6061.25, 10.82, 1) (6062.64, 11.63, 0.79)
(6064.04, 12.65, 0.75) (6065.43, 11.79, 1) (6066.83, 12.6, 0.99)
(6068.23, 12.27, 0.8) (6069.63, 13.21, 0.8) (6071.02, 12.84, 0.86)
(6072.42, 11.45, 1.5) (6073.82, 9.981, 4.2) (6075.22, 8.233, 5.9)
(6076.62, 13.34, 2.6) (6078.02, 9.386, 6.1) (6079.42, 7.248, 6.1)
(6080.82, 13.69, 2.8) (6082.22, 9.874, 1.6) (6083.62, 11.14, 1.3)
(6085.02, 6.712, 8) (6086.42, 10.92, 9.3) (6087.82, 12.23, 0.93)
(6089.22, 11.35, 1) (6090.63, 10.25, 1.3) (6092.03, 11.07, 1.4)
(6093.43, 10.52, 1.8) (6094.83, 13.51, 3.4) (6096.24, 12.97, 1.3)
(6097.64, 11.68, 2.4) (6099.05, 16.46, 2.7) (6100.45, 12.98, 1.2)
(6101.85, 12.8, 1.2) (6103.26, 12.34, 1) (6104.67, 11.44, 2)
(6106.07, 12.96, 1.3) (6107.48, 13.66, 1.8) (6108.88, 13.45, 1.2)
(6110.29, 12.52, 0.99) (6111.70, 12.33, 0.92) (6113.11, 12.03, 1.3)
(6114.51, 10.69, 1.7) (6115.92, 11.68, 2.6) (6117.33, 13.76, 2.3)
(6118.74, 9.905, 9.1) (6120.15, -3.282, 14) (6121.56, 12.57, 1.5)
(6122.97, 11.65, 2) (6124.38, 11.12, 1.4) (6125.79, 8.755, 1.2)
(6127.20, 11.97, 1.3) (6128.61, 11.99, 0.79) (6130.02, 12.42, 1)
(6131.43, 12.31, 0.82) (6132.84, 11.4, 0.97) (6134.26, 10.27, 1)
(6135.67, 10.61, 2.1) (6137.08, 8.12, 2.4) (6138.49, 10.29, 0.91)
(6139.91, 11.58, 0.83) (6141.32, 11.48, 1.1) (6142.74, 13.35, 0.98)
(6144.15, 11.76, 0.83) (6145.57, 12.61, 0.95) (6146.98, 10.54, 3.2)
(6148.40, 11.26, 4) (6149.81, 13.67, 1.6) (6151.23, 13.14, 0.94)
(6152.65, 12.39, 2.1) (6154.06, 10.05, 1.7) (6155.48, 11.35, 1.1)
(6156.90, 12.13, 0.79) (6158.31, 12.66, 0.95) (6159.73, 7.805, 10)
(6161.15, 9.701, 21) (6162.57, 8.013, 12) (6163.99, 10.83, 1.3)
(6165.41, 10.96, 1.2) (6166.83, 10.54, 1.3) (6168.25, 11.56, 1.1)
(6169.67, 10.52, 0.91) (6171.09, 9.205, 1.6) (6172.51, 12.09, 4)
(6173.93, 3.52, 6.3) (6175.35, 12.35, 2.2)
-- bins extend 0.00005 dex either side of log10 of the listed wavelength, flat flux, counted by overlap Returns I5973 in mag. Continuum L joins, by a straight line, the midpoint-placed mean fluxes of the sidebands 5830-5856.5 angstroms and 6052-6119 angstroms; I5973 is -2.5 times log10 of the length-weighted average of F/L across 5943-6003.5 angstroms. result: 0.03 mag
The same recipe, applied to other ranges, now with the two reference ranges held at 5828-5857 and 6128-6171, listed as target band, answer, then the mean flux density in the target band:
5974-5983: 0.044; 11.3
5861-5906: 0.123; 10.8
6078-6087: 0.155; 9.88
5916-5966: 0.026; 11.6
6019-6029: -0.022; 11.9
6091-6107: -0.113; 12.6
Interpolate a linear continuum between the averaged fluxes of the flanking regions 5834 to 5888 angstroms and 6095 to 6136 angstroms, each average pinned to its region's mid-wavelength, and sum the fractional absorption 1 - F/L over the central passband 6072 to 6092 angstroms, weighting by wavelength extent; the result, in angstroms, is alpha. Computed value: 2.0 angstroms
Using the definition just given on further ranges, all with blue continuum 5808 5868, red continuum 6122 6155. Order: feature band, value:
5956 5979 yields 0.45 angstroms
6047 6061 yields -0.30 angstroms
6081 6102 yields -0.25 angstroms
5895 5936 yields 1.79 angstroms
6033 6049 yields -0.82 angstroms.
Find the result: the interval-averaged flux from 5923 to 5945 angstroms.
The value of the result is 11.8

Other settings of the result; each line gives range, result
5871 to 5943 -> 11.1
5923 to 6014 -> 11.6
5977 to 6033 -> 11.6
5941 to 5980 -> 11.5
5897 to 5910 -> 11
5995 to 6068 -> 11.8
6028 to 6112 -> 11.8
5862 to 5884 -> 11.4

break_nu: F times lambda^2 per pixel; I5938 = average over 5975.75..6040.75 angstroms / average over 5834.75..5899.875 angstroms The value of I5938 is 1.07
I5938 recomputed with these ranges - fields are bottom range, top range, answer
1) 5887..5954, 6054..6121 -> 1.07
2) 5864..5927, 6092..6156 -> 1.13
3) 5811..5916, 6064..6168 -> 1.07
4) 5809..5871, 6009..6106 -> 1.05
